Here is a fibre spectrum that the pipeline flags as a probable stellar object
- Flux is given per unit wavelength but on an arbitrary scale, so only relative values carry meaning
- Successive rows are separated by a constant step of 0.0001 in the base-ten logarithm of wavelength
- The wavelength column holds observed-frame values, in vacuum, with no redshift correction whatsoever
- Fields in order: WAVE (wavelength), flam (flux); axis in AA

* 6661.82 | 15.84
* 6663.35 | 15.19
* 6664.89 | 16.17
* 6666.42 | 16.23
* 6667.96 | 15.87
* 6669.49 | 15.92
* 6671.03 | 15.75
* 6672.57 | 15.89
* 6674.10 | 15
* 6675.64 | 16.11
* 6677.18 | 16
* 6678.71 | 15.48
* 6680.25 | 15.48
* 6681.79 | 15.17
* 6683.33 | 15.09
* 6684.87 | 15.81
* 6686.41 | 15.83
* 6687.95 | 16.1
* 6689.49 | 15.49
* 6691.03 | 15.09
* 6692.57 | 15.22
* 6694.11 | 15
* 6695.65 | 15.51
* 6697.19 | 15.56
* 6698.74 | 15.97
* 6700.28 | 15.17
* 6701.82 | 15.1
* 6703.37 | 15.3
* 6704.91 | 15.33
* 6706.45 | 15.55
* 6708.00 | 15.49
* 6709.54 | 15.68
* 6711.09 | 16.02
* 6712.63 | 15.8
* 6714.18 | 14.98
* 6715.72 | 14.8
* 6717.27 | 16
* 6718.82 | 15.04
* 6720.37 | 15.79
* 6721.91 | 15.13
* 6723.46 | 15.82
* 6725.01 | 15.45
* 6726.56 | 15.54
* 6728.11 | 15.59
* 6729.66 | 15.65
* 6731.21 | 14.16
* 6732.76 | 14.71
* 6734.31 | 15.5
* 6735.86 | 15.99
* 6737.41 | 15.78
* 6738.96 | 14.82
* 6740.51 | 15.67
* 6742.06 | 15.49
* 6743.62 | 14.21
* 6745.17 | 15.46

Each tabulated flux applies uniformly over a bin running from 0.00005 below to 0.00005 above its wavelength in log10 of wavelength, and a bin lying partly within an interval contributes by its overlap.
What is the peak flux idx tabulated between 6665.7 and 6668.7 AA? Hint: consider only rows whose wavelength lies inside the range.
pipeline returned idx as 16.23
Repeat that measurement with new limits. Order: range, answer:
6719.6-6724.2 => 15.82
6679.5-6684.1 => 15.48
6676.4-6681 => 16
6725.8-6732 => 15.65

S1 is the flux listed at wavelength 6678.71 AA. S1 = 15.48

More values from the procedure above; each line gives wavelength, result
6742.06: 15.49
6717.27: 16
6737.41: 15.78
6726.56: 15.54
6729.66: 15.65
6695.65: 15.51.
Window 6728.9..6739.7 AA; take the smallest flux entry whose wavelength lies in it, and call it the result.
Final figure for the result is 14.16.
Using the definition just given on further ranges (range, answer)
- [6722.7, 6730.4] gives 15.45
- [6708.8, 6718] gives 14.8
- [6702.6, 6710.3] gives 15.3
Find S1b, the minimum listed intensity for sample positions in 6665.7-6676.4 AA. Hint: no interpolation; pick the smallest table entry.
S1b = 15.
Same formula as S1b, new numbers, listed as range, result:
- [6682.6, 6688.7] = 15.09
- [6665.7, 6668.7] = 15.87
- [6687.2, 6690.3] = 15.49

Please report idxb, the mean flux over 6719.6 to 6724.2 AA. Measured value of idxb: 15.6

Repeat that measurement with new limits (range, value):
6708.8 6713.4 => 15.8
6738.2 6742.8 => 15.3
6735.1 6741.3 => 15.6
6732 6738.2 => 15.5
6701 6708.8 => 15.4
